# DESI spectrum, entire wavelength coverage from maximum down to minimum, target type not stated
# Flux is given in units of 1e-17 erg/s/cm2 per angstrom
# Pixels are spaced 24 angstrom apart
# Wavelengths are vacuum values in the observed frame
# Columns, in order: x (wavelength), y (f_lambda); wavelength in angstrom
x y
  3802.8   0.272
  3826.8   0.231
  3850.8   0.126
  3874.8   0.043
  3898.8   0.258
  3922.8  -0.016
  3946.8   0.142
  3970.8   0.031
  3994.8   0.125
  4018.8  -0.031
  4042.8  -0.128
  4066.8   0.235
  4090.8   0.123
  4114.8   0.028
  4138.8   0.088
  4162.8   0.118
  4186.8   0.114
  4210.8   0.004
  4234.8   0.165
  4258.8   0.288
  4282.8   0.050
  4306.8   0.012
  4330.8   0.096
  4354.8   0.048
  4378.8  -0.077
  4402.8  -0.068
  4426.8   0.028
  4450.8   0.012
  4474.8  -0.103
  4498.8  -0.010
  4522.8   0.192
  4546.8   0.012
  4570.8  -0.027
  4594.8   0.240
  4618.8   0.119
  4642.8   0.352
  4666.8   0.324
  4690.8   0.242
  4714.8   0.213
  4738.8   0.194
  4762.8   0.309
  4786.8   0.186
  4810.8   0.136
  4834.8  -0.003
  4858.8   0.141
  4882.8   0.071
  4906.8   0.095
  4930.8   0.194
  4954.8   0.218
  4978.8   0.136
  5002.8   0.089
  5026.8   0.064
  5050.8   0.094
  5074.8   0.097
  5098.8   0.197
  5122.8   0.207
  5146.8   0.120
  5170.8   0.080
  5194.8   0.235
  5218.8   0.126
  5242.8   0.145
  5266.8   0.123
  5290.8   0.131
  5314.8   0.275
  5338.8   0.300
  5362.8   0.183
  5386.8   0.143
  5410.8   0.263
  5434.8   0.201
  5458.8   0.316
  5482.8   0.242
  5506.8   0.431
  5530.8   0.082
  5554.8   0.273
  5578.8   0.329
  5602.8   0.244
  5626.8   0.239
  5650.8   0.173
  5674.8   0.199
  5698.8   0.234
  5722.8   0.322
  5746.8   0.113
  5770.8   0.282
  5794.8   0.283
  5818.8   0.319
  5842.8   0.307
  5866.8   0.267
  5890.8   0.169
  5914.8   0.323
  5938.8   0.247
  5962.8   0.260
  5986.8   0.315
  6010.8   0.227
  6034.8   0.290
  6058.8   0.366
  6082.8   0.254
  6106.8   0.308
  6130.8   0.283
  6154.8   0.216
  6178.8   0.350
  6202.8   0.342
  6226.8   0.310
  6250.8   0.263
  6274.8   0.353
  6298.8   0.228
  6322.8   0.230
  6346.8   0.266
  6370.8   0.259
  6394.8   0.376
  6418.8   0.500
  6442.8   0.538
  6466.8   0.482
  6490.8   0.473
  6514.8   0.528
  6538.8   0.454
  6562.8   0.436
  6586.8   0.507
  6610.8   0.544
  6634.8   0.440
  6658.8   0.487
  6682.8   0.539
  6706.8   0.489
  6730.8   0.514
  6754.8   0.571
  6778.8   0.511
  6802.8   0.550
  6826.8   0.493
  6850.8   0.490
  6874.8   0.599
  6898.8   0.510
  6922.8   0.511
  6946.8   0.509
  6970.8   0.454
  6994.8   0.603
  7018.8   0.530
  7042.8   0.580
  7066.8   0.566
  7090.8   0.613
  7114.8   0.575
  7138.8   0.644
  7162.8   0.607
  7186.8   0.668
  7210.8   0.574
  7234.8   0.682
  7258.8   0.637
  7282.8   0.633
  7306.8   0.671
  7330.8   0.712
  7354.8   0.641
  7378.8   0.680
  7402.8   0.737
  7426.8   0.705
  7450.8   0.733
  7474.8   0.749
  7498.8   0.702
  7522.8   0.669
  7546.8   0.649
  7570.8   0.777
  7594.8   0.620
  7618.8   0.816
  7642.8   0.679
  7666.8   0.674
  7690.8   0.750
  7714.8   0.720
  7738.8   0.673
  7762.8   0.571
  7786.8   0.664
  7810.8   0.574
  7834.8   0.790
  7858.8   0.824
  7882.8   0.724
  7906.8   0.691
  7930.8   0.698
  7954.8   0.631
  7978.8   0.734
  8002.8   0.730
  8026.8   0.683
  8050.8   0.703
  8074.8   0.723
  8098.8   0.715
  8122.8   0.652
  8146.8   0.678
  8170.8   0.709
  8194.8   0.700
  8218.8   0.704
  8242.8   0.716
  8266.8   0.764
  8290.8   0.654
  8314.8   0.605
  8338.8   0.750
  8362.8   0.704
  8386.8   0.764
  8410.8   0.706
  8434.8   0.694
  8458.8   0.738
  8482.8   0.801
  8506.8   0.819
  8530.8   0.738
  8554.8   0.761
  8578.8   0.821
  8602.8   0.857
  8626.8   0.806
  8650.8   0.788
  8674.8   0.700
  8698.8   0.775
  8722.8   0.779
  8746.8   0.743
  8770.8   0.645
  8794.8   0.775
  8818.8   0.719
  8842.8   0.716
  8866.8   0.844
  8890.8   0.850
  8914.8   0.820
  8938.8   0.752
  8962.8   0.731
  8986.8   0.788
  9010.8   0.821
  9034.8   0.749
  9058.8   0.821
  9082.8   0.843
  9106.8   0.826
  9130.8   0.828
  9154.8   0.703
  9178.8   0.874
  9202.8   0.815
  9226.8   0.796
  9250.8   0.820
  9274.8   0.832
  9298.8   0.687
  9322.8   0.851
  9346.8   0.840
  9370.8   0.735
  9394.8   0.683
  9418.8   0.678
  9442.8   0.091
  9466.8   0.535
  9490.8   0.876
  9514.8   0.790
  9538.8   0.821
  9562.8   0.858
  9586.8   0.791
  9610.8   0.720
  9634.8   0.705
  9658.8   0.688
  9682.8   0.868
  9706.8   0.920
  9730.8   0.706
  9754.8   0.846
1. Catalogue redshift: 0.60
